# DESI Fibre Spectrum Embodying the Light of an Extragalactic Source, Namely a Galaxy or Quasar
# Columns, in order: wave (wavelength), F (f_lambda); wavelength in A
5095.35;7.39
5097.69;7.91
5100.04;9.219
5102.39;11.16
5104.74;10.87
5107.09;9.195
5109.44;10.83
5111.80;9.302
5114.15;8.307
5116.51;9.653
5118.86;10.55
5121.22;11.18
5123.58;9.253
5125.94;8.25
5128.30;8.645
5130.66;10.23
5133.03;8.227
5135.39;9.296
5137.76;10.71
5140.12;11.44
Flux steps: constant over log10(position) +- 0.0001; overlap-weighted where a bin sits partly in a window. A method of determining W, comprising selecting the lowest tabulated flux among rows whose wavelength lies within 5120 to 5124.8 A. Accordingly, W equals 9.253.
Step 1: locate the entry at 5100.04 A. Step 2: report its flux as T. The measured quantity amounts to 9.219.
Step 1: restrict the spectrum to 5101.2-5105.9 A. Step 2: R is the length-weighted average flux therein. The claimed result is 11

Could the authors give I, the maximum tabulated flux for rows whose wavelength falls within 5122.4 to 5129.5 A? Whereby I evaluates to 9.253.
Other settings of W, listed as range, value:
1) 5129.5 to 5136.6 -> 8.227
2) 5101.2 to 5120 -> 8.307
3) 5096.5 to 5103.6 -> 7.91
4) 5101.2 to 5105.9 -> 10.87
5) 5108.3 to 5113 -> 9.302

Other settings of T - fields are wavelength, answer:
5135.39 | 9.296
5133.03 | 8.227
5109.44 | 10.83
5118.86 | 10.55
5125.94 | 8.25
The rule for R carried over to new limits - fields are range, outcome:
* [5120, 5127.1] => 9.57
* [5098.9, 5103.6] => 10.2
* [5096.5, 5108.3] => 9.68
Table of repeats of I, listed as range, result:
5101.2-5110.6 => 11.16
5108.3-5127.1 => 11.18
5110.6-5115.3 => 9.302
